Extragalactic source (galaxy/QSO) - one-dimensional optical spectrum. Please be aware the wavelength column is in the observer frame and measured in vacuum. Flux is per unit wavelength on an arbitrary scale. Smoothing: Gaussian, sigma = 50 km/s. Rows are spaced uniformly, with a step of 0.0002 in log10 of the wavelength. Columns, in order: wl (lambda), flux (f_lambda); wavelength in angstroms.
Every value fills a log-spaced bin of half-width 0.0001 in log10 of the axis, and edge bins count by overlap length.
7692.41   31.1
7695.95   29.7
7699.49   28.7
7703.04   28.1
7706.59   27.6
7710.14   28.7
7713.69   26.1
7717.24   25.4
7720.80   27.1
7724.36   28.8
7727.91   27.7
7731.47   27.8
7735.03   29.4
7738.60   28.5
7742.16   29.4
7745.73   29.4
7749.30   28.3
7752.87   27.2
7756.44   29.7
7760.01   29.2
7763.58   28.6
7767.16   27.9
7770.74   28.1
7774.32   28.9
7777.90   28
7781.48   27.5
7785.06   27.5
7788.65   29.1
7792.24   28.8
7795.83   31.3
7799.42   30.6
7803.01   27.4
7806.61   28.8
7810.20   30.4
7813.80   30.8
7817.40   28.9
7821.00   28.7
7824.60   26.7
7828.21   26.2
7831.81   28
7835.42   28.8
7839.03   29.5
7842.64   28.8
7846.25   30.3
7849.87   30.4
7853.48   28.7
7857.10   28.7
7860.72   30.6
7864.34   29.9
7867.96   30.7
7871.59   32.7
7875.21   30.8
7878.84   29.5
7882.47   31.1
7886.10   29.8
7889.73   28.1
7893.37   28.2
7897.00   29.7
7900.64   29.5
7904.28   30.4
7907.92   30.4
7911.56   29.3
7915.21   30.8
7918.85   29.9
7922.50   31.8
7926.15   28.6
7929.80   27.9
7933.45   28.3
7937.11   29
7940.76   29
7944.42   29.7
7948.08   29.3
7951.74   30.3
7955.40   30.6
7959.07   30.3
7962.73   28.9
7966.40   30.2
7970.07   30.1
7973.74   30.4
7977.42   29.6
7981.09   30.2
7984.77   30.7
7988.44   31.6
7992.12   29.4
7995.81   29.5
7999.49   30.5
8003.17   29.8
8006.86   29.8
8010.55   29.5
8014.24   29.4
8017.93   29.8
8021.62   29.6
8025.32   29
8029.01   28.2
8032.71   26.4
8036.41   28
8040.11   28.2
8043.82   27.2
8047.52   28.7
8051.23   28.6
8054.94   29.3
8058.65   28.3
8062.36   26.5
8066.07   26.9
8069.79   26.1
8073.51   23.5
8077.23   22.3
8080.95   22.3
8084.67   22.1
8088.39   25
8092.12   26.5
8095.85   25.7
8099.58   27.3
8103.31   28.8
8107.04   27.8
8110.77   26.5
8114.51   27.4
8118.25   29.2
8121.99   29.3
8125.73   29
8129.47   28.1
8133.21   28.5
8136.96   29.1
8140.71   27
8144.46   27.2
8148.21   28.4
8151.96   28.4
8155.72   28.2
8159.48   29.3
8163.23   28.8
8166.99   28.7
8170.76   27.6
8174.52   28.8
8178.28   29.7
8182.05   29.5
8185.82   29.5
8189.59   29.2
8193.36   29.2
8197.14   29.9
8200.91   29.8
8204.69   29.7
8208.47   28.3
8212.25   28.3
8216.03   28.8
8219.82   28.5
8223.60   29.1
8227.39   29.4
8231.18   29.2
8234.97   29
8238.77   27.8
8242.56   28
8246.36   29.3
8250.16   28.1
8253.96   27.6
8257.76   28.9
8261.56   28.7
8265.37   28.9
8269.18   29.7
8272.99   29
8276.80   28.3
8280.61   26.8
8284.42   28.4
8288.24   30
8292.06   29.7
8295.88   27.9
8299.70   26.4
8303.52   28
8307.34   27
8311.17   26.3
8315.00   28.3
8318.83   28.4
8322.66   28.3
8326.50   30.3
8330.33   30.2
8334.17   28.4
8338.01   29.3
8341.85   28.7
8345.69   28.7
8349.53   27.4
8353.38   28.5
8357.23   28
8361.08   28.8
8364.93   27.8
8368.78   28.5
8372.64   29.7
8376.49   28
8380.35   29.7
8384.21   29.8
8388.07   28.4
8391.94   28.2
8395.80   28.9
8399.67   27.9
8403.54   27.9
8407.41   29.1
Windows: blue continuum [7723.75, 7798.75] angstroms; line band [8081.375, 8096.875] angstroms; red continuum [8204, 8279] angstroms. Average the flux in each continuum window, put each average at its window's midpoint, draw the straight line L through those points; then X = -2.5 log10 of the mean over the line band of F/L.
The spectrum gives 0.17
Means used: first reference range 28.7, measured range 24.5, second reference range 28.7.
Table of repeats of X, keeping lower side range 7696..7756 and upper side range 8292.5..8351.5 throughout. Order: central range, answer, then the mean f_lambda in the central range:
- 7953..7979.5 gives -0.07 mag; 30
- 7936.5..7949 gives -0.04 mag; 29.3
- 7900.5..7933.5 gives -0.06 mag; 29.8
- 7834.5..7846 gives -0.04 mag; 29.2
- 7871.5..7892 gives -0.07 mag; 30.1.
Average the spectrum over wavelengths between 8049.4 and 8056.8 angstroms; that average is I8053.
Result 28.9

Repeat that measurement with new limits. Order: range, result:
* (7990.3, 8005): 29.8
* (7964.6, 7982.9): 30.1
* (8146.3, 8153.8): 28.4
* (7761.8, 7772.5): 28.2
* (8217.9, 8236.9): 29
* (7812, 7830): 28.3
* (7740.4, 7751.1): 29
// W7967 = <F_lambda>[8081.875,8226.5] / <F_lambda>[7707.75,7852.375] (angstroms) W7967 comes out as 1.0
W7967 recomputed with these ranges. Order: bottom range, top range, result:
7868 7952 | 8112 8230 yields 0.97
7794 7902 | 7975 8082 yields 0.96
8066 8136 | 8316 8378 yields 1.08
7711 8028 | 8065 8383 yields 0.96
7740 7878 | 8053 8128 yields 0.91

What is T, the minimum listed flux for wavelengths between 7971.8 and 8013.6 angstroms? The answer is 29.4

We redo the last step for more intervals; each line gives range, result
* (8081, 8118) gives 22.1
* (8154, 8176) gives 27.6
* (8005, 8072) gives 26.1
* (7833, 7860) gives 28.7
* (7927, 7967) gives 27.9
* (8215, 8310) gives 26.4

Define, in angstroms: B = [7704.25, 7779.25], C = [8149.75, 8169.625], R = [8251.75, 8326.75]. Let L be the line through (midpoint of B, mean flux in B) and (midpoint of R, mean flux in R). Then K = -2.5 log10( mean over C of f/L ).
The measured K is -0.01 mag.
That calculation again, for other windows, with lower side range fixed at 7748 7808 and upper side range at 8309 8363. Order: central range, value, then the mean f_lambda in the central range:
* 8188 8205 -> -0.04 mag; 29.6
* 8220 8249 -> -0.01 mag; 28.8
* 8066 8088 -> 0.20 mag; 23.7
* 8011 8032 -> -0.02 mag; 29.1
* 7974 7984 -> -0.05 mag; 30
